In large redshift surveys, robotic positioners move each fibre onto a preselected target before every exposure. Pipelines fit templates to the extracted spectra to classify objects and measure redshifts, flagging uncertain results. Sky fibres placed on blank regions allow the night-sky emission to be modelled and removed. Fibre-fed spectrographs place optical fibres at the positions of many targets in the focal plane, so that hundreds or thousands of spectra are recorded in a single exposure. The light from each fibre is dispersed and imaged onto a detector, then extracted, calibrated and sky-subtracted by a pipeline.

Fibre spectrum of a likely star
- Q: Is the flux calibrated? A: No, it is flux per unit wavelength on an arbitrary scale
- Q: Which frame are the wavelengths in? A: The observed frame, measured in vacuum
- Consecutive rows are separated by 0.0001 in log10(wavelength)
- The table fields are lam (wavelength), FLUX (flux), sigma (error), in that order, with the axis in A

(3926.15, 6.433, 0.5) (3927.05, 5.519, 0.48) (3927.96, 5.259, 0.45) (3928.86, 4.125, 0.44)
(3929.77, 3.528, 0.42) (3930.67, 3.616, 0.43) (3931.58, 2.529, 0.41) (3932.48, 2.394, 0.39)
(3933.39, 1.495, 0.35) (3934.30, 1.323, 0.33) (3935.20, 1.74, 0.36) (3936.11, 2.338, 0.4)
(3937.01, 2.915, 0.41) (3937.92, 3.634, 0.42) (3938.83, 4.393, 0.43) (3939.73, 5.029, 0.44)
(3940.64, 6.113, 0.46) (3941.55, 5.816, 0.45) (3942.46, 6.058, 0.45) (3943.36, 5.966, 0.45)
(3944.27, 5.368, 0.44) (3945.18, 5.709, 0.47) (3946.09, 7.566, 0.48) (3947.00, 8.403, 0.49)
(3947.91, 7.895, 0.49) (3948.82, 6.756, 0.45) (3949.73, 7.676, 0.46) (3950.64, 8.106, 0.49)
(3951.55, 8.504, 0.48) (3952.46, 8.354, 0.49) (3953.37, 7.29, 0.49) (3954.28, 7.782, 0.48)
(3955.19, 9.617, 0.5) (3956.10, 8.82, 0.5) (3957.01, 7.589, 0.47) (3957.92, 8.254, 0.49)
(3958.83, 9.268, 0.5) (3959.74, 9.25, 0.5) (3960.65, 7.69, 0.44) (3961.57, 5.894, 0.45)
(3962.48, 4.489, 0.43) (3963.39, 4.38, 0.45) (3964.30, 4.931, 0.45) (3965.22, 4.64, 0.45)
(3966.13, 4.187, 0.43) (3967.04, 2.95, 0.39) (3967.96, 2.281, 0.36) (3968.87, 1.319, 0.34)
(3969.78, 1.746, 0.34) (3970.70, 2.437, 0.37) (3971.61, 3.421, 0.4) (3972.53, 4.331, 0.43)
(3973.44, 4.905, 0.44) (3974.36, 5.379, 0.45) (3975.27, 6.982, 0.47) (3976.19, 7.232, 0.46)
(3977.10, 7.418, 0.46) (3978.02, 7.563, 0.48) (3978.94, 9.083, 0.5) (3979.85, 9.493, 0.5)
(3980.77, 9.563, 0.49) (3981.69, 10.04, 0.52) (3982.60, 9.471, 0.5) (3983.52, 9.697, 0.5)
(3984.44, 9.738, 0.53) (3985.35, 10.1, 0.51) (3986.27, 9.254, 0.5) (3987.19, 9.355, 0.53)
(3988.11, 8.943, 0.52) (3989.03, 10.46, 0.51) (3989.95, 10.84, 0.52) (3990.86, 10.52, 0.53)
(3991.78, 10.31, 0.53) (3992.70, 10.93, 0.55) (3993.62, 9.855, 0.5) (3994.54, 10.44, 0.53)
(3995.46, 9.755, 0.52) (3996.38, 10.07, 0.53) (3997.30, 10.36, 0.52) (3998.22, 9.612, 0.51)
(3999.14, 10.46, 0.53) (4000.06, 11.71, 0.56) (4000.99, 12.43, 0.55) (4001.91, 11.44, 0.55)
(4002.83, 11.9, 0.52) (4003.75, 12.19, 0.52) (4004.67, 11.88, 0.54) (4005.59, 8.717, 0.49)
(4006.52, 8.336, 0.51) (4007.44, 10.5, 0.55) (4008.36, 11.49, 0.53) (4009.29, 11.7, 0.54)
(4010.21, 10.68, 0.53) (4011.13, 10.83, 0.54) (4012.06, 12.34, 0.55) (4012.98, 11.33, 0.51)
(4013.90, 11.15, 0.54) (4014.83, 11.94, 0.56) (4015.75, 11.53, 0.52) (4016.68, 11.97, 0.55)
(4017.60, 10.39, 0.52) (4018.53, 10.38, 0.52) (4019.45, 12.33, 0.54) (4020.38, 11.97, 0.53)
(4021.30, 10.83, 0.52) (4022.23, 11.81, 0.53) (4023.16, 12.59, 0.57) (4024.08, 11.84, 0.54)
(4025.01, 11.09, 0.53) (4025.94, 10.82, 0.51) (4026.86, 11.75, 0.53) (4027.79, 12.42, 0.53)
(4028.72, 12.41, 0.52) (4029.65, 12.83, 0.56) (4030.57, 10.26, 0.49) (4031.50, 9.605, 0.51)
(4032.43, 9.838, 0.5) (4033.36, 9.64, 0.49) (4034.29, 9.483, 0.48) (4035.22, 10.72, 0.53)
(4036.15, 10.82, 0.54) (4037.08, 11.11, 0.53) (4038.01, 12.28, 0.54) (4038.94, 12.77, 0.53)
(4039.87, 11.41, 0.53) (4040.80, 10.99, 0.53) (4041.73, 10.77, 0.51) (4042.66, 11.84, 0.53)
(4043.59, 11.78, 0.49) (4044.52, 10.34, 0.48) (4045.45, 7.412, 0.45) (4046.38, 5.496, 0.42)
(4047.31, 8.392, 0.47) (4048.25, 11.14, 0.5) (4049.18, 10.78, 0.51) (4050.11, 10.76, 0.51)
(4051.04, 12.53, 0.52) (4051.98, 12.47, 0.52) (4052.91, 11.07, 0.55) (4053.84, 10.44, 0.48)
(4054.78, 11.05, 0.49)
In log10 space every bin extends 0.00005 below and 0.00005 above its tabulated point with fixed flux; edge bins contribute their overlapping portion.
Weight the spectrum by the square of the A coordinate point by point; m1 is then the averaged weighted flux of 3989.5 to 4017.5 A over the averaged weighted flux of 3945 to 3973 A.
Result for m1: 1.8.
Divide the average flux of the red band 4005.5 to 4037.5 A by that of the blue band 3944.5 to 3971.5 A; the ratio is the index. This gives 1.76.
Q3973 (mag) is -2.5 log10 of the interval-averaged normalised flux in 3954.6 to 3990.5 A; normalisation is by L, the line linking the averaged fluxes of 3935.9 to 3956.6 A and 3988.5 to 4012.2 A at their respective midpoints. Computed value 0.23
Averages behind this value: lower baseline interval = 6.58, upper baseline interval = 10.7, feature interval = 7.02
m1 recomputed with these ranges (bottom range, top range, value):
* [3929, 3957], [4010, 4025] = 2.14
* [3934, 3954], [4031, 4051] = 1.87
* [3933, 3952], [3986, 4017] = 2.05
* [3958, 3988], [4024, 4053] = 1.70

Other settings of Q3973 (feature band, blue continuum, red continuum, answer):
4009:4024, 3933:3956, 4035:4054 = -0.221 mag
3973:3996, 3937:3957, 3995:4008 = 0.049 mag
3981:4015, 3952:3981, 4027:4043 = -0.243 mag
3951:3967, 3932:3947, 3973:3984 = -0.152 mag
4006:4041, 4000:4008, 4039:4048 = -0.073 mag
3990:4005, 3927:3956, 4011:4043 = -0.169 mag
